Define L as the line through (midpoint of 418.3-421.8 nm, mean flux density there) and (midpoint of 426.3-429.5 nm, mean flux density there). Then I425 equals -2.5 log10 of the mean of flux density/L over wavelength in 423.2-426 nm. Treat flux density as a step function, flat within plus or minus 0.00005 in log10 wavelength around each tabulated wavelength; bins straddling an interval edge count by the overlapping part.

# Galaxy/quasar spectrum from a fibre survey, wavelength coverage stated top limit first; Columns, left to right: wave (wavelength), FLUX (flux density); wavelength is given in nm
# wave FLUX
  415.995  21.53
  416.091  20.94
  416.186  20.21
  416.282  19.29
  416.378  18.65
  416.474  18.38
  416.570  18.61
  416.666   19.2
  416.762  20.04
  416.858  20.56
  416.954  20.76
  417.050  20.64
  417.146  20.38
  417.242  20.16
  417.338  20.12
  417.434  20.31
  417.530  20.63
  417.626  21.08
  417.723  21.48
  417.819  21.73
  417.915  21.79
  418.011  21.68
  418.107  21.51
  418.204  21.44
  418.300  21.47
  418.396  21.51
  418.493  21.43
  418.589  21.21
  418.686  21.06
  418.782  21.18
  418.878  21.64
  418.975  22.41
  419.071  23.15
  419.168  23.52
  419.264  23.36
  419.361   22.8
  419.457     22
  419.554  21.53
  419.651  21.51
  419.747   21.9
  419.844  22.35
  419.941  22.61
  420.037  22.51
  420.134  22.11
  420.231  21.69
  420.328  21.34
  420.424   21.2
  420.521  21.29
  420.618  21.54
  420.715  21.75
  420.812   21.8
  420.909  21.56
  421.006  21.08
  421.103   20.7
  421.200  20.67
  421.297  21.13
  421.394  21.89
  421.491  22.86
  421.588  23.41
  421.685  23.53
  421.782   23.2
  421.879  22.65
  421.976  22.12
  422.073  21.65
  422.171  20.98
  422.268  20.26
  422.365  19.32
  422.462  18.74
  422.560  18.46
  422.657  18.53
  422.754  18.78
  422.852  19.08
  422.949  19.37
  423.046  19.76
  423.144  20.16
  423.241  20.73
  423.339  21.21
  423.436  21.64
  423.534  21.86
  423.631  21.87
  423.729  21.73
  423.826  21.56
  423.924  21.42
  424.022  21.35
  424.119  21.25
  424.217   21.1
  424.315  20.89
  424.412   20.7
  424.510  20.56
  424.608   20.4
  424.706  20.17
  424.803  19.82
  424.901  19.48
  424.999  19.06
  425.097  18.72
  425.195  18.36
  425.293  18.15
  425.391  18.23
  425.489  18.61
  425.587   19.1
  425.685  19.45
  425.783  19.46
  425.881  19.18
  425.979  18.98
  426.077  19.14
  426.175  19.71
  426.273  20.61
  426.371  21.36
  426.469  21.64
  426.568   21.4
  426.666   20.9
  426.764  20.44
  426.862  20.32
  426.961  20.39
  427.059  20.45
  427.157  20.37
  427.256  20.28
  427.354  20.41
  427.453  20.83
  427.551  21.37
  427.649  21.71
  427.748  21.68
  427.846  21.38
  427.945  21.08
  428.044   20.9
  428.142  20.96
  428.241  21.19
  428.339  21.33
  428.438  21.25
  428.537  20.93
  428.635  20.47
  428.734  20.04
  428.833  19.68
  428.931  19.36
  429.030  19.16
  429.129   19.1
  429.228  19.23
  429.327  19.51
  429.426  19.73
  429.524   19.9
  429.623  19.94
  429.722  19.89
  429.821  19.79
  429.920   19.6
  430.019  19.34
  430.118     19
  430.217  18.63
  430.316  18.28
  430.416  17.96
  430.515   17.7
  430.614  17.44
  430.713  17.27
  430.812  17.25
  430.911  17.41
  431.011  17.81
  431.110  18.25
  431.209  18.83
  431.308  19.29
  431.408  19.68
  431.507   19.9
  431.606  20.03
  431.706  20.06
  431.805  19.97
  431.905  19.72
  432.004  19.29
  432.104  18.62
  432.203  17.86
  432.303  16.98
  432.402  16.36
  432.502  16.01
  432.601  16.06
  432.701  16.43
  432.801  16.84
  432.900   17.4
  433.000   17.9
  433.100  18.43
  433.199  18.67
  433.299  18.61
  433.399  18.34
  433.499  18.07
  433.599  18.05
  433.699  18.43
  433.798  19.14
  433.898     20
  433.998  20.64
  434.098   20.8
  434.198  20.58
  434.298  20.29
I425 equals 0.05 mag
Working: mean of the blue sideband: 21.9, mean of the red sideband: 20.6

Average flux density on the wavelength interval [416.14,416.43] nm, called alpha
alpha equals 19.3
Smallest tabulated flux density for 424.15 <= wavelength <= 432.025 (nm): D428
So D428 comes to 17.25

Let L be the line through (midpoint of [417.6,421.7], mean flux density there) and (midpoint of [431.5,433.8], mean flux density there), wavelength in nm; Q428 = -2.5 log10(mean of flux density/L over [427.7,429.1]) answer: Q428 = -0.07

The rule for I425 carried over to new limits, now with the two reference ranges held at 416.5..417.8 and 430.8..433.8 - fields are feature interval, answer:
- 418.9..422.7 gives -0.097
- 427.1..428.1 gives -0.115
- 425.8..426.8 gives -0.069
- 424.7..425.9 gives 0.010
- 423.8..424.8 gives -0.083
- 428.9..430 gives -0.053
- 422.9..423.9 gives -0.083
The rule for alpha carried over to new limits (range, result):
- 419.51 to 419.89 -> 21.8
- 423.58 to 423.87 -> 21.8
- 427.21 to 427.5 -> 20.5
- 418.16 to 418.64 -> 21.4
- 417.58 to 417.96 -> 21.5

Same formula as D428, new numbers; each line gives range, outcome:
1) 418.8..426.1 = 18.15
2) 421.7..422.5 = 18.74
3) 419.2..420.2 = 21.51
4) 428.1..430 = 19.1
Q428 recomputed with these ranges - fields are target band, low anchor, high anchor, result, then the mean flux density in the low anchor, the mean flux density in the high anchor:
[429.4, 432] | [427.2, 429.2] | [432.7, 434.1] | 0.037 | 20.6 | 18.5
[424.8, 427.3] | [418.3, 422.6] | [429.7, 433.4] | 0.013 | 21.7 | 18.3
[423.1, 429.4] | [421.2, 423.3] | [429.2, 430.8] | -0.030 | 20.8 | 18.9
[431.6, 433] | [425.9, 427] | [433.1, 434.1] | 0.078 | 20.4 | 19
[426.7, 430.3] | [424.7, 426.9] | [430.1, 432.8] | -0.072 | 19.7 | 18.2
